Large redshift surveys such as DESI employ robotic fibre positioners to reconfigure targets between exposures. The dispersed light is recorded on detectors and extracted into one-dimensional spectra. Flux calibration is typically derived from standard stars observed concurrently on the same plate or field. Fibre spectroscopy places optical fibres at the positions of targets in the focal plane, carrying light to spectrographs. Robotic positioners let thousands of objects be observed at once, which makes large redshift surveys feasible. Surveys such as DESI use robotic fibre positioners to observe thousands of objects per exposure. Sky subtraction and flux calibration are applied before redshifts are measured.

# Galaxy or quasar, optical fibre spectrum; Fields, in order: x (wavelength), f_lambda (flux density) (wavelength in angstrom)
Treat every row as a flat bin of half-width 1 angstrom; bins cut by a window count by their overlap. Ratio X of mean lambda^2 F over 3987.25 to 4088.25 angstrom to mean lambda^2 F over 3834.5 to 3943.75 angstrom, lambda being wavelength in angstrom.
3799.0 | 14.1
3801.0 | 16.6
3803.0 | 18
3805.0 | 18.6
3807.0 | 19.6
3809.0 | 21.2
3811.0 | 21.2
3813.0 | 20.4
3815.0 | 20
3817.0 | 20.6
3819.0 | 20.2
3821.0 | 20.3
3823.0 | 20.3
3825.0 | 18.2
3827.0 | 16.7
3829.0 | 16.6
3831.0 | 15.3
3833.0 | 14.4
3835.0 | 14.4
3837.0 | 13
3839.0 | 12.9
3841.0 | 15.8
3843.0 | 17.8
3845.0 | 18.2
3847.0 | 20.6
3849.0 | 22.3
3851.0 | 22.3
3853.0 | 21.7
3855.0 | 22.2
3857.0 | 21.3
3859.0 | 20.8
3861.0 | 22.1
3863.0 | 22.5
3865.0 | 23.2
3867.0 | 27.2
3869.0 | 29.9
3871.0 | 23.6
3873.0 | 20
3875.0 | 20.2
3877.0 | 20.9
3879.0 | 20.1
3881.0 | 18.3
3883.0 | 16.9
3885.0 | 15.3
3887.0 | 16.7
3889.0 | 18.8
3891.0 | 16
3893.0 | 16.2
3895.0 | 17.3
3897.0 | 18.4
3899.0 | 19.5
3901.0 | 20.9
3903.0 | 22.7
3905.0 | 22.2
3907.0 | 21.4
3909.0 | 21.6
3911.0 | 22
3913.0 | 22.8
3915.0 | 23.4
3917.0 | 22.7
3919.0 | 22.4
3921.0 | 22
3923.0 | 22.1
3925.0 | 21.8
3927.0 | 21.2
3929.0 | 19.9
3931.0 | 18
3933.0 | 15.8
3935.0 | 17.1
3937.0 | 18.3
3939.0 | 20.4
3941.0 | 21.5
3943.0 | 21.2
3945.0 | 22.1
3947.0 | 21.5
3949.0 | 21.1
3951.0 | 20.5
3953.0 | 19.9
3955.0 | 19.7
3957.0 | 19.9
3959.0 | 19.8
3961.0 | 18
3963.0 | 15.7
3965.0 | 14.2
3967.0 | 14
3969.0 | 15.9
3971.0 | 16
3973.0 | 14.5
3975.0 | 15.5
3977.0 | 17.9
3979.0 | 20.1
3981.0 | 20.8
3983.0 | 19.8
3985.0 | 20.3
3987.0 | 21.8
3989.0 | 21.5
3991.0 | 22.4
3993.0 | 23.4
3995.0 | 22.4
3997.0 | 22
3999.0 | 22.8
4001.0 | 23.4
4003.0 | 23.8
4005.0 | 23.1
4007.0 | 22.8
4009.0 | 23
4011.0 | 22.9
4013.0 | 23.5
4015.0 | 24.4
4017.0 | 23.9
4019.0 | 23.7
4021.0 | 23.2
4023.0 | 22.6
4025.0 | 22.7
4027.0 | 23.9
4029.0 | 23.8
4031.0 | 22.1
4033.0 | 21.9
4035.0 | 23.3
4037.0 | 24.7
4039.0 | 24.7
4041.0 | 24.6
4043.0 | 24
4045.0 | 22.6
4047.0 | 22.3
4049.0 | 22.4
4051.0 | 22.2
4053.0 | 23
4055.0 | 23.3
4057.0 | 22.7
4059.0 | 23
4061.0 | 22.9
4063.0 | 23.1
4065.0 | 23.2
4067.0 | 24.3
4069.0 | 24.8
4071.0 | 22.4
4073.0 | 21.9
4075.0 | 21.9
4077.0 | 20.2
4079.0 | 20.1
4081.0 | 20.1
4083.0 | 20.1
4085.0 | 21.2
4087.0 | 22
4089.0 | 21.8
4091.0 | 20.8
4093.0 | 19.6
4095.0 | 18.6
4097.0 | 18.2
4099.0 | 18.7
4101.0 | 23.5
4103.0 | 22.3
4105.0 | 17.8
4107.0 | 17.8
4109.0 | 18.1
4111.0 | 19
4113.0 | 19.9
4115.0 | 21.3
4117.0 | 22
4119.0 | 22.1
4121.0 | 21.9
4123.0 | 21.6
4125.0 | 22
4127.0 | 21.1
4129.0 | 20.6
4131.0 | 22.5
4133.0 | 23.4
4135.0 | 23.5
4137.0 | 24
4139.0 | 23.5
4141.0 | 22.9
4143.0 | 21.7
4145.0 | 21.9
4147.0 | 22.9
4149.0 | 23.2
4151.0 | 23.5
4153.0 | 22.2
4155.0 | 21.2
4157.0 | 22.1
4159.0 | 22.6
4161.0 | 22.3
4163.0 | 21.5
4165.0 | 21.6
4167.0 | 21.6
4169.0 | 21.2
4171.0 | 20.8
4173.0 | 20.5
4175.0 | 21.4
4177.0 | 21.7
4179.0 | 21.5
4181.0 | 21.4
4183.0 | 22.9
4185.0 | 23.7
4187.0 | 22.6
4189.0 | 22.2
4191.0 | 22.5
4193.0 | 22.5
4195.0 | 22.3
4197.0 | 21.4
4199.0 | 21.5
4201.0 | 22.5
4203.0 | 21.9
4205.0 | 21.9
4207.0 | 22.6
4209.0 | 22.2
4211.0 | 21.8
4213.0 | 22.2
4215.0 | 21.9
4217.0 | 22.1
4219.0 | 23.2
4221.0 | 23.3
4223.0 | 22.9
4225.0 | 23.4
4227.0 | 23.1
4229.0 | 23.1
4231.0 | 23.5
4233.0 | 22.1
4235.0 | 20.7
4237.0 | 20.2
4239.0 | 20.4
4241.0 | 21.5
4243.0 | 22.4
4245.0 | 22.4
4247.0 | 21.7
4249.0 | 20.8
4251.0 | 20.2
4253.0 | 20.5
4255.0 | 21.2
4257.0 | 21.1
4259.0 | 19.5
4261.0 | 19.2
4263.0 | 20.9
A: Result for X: 1.2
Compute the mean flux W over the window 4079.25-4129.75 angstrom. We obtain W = 20.5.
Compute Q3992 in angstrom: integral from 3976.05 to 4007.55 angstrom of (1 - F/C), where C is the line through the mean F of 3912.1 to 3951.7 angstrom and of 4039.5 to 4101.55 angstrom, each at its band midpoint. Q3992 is -0.7 angstrom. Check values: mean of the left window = 20.8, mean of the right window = 21.9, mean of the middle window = 21.8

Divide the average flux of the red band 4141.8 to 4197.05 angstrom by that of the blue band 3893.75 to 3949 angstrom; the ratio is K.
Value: 1.06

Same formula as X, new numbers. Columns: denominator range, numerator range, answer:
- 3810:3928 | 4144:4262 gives 1.29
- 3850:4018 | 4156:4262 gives 1.22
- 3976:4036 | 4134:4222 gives 1.08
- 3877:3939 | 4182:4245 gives 1.31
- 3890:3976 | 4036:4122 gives 1.20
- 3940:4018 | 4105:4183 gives 1.15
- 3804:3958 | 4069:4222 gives 1.24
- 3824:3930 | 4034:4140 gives 1.21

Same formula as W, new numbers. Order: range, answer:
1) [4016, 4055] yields 23.2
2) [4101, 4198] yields 21.8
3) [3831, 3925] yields 20.1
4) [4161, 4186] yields 21.7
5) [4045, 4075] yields 22.9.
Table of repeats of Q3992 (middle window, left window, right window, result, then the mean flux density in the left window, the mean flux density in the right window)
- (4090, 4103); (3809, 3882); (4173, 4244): 0.83 angstrom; 19.9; 22.2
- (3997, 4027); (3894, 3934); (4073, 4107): -3.82 angstrom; 20.9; 20.4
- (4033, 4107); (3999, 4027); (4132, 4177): 3.03 angstrom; 23.3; 22.2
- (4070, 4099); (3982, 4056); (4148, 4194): 2.54 angstrom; 22.9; 22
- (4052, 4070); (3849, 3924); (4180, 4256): -1.49 angstrom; 21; 22.1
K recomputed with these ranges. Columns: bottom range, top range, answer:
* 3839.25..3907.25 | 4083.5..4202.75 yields 1.06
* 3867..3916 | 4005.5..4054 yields 1.14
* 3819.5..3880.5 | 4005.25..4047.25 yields 1.18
